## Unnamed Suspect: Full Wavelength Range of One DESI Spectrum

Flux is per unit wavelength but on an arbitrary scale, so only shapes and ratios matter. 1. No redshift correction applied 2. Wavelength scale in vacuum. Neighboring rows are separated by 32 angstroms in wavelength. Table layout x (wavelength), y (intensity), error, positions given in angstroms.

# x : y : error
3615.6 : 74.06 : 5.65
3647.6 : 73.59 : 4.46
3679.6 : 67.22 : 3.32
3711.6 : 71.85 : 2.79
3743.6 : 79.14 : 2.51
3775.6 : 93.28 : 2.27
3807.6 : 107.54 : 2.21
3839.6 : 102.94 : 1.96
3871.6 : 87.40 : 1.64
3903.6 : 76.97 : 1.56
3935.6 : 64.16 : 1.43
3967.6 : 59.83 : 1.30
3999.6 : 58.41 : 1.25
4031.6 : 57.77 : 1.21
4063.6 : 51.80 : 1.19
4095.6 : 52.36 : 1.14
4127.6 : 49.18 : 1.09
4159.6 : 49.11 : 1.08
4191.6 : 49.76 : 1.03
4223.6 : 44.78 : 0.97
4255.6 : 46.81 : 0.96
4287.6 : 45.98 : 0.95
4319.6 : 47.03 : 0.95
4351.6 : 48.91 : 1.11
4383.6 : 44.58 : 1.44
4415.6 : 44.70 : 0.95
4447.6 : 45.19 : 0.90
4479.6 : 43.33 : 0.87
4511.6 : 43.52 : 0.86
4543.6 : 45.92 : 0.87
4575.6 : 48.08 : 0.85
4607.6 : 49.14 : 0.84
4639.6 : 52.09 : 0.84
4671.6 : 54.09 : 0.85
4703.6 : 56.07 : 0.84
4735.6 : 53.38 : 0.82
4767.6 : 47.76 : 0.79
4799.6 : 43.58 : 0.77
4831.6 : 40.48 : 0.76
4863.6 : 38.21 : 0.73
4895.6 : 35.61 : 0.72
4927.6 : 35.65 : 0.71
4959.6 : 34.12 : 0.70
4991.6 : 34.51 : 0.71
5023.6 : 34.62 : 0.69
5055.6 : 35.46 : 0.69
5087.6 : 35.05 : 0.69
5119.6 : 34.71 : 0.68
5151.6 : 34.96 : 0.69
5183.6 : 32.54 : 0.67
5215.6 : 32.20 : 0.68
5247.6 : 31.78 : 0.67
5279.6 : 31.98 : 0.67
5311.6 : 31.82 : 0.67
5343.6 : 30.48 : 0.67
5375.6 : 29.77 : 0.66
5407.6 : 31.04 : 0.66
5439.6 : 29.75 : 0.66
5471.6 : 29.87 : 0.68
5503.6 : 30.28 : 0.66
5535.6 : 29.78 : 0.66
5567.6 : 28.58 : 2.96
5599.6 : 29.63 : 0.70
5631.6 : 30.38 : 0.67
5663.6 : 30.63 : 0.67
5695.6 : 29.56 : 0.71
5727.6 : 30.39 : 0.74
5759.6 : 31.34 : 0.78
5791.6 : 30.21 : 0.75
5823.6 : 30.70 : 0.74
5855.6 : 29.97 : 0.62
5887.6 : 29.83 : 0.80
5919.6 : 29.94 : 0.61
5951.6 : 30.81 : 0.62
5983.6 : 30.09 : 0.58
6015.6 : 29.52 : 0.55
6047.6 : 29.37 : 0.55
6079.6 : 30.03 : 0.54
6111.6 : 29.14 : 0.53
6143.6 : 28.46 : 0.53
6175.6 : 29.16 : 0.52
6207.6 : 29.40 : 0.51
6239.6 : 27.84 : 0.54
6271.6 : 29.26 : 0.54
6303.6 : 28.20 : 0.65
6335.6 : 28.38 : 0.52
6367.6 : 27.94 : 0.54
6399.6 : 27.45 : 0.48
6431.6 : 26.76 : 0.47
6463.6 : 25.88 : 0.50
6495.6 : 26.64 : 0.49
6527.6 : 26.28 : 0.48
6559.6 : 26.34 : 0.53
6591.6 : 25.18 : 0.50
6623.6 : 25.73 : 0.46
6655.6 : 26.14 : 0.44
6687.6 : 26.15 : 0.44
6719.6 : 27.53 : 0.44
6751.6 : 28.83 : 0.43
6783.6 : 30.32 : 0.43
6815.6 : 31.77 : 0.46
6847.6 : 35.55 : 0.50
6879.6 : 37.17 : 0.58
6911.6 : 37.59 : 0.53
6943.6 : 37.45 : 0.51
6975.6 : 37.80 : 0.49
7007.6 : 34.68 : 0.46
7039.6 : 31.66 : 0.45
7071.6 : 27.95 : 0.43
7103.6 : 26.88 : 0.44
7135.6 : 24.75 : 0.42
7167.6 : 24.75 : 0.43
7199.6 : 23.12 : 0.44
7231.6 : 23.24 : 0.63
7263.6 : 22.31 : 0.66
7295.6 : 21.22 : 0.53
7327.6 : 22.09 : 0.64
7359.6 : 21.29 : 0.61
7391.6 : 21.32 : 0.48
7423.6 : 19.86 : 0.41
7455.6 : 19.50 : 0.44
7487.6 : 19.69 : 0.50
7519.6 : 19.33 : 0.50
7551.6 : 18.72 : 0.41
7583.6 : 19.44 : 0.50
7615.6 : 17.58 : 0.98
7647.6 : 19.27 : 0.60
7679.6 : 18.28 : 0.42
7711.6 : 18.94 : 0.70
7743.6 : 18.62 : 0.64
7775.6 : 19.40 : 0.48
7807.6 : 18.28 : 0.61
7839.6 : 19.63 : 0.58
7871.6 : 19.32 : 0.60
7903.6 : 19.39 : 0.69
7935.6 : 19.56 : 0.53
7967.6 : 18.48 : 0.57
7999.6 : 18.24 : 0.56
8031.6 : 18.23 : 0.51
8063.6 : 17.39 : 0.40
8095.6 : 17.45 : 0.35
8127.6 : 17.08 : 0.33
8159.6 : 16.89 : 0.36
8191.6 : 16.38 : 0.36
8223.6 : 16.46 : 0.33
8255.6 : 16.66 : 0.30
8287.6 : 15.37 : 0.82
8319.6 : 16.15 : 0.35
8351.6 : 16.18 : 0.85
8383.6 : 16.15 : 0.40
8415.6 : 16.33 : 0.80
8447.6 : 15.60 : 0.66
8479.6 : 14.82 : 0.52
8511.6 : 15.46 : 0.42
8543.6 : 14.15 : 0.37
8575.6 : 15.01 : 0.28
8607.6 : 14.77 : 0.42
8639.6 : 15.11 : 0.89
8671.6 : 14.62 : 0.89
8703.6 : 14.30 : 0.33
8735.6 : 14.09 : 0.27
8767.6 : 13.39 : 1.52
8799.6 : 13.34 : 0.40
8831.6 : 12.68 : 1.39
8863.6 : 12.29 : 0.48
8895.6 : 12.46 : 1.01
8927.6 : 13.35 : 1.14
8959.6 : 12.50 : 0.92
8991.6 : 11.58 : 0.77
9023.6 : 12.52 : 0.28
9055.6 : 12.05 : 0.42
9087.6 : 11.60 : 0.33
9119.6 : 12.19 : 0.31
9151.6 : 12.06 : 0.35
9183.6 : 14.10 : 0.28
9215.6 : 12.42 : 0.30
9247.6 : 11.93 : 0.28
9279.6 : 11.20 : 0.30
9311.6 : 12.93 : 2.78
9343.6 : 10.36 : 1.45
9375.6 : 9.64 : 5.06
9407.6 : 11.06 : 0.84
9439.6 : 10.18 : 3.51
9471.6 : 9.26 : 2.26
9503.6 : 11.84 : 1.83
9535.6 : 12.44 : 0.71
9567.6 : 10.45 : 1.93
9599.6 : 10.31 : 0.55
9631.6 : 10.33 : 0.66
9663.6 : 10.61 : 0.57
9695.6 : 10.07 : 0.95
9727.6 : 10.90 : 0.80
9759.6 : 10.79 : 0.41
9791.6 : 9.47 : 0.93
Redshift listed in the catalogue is 1.467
